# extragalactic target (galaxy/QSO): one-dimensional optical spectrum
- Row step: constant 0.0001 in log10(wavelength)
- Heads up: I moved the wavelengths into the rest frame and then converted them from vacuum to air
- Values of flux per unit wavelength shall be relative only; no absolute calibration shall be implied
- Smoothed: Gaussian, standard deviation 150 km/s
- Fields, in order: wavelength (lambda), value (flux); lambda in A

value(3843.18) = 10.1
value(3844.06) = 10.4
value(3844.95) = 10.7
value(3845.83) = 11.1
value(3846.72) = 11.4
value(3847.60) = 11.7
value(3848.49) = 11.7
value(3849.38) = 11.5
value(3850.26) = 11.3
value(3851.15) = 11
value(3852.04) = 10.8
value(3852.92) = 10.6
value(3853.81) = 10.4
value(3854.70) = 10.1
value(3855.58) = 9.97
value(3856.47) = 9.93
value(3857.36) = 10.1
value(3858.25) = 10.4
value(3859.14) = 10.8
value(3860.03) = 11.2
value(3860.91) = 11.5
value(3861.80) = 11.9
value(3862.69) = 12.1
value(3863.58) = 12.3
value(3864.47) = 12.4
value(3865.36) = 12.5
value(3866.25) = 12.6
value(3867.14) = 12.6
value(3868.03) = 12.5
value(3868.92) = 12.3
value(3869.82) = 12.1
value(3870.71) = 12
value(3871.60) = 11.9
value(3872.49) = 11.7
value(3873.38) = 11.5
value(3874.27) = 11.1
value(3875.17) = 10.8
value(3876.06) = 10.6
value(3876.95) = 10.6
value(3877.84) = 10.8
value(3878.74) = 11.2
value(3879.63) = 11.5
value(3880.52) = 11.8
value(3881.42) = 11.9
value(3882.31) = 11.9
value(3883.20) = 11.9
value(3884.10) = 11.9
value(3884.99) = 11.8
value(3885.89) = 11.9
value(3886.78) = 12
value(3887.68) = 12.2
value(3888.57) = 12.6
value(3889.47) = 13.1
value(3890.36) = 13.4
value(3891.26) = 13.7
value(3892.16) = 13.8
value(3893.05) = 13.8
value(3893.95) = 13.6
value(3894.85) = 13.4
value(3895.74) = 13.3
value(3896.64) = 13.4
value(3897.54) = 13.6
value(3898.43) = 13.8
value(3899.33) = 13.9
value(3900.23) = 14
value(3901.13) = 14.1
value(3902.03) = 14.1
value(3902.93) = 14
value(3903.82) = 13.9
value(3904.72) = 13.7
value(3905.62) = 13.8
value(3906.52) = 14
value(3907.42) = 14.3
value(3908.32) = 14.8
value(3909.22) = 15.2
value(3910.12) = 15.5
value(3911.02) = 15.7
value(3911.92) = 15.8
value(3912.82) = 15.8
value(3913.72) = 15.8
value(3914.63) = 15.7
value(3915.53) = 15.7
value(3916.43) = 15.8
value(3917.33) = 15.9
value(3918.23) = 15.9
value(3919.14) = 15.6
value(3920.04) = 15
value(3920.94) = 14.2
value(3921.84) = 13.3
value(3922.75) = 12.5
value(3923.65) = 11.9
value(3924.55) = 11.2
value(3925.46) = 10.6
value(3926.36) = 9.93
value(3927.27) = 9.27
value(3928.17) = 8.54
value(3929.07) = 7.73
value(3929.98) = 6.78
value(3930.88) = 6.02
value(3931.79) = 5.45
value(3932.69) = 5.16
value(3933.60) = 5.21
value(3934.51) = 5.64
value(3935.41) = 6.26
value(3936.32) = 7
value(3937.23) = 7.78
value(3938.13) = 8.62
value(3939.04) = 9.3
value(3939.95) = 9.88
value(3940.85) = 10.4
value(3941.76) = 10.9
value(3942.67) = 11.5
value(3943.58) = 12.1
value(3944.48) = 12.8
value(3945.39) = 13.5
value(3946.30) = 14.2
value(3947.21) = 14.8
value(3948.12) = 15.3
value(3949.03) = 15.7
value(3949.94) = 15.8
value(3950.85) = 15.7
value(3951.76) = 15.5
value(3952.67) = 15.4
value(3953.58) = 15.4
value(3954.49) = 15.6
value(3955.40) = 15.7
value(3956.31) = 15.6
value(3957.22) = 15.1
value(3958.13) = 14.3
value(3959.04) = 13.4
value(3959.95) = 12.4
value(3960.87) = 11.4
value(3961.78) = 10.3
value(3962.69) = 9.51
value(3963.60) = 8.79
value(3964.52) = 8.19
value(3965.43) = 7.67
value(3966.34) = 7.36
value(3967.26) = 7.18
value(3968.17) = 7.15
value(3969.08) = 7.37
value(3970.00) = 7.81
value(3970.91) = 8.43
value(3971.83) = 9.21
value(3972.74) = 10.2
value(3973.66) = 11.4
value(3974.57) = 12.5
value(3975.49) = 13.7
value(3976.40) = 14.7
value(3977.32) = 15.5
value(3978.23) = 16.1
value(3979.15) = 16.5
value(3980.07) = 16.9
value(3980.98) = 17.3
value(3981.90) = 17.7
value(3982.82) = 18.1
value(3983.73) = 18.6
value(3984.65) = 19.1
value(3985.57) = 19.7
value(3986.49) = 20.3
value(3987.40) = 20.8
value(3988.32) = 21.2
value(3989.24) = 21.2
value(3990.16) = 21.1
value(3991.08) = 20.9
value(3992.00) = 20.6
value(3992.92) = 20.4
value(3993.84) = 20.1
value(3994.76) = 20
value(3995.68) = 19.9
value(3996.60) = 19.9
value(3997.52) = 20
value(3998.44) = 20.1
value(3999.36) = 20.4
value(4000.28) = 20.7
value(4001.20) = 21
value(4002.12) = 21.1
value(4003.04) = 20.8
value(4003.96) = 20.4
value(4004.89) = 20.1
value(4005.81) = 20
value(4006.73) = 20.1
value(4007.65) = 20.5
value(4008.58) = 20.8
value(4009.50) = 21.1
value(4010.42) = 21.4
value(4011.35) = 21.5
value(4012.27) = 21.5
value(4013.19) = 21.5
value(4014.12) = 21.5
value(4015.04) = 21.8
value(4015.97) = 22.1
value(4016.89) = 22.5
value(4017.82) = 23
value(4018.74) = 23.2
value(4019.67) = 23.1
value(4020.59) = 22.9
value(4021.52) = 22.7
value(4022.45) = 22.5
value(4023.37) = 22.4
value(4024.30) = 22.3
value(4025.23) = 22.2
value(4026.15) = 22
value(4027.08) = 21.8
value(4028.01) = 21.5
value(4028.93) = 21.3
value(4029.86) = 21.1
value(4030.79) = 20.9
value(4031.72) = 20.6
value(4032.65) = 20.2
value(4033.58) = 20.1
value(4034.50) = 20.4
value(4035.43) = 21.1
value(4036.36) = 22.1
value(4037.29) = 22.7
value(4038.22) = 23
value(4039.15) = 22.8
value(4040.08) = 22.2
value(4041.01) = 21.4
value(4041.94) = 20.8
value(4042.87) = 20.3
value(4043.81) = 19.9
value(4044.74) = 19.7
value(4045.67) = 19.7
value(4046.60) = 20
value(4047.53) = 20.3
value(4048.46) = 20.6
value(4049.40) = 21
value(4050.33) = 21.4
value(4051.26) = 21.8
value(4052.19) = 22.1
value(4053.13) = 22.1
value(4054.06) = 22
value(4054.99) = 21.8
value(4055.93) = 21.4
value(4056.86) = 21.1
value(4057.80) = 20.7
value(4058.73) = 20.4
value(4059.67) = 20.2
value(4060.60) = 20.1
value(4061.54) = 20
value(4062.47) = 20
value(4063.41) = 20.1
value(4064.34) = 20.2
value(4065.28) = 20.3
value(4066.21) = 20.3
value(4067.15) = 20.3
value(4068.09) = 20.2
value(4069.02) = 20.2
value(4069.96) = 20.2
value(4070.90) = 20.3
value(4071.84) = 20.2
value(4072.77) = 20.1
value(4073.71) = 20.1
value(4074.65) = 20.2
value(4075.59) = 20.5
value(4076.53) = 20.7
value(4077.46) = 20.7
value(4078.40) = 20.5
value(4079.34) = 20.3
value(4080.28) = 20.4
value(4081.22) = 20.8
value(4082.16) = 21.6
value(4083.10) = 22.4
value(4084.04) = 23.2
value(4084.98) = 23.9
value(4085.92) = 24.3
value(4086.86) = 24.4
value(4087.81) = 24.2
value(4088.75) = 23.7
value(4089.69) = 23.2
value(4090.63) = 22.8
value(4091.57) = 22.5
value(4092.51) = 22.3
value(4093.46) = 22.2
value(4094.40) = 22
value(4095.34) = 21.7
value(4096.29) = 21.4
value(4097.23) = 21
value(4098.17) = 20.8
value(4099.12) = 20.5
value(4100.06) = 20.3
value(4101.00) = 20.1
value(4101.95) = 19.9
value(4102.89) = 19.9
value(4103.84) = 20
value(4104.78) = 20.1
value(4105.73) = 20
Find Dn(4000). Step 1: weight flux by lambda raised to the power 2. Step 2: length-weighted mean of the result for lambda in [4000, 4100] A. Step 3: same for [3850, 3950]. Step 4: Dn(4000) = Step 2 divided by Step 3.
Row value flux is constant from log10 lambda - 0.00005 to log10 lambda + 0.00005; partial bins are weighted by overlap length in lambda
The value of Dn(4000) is 1.9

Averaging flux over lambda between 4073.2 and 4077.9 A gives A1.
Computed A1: 20.4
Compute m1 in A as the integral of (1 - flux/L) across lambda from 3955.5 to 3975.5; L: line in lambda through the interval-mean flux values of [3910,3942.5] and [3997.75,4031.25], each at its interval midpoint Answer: 6.6 A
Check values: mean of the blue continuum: 11.1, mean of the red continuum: 21.5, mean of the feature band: 10.4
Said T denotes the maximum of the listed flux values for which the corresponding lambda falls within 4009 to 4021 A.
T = 23.2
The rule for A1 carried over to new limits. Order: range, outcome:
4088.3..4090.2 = 23.5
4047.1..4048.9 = 20.5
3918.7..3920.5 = 15.3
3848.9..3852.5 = 11.2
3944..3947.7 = 13.8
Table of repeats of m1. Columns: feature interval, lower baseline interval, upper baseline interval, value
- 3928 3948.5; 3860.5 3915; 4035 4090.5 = 8.1 A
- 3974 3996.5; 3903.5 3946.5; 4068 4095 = -4.1 A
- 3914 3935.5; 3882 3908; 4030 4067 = 5.5 A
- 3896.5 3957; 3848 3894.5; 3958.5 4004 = 4.5 A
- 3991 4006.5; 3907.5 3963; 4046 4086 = -3.6 A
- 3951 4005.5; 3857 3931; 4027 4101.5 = 4.1 A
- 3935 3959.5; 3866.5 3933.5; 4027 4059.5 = 4.1 A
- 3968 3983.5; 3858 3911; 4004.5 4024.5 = 4.8 A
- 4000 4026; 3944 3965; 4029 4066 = -4.8 A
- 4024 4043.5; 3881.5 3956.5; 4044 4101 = -2.5 A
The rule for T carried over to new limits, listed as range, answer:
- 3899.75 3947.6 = 15.9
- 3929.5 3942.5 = 10.9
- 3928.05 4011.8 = 21.5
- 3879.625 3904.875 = 14.1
